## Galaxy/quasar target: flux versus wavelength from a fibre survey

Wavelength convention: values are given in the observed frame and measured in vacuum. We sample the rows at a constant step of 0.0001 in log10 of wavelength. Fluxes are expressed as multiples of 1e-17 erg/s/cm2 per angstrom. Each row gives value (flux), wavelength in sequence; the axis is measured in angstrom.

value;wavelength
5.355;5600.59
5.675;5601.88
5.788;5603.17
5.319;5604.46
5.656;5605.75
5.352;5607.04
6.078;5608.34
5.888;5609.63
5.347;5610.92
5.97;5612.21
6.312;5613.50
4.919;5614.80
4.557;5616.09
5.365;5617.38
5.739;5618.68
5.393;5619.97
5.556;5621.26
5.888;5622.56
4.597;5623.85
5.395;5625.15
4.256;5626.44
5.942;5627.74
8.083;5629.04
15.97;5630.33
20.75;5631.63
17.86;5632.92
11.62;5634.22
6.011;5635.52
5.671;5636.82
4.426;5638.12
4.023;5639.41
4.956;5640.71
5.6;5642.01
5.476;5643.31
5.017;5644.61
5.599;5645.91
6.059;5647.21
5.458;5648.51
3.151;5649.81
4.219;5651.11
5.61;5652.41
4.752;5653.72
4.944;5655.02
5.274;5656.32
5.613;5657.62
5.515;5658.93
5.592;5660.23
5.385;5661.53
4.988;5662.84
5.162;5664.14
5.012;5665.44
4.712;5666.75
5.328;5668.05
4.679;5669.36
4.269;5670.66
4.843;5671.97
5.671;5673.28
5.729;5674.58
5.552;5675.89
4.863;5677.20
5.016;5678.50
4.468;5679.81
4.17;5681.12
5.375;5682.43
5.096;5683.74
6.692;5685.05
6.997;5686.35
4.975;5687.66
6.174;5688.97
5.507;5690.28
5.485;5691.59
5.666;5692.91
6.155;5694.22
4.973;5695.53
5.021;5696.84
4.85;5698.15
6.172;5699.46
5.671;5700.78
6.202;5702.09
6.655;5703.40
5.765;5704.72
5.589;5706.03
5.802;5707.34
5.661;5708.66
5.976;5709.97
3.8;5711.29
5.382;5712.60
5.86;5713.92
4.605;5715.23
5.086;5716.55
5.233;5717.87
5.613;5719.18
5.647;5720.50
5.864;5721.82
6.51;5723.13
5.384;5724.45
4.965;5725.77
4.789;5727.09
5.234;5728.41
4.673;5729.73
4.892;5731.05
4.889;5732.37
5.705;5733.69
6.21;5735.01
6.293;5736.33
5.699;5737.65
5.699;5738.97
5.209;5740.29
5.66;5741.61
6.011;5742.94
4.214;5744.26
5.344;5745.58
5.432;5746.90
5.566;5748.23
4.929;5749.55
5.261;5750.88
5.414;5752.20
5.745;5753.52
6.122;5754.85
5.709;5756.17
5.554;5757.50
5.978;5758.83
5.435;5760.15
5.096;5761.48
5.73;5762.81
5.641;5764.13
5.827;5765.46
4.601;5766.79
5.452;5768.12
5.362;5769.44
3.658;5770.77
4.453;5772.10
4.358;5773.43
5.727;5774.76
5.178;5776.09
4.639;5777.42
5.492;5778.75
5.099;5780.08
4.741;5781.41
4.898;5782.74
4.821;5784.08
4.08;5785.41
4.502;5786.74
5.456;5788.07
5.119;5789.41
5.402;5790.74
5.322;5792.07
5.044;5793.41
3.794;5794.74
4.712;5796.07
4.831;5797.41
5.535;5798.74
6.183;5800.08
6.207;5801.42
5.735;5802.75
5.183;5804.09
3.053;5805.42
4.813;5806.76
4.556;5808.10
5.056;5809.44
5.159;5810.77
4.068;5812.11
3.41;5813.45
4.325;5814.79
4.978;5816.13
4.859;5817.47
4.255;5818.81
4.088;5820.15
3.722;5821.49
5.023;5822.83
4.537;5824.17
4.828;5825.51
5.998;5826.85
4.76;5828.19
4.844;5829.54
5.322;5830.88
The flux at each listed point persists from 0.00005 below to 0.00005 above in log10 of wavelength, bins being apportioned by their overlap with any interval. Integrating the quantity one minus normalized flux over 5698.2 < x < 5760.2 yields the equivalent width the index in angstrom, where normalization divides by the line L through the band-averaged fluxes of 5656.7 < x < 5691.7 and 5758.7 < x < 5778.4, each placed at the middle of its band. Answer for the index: -3.7 angstrom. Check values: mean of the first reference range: 5.29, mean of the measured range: 5.51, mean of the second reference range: 5.13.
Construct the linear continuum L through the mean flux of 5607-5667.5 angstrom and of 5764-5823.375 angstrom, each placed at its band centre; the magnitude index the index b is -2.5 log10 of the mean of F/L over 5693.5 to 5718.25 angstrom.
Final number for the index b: 0.03 mag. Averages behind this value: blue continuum 6.28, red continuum 4.85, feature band 5.5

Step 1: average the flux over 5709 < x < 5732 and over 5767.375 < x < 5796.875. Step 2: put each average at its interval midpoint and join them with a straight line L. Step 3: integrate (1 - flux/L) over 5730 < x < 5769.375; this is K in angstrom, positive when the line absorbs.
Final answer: -3.12 angstrom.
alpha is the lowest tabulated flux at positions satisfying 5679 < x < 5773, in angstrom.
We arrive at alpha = 3.658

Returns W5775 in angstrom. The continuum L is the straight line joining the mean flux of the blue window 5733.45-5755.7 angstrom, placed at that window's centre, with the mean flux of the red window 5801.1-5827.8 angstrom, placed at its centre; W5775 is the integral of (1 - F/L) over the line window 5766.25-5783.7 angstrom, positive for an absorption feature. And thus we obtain 0.9 angstrom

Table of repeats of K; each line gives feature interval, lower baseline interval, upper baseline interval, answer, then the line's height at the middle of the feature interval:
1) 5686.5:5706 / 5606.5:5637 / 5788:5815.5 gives 2.15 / 6.4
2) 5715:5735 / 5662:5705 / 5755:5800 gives -0.23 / 5.26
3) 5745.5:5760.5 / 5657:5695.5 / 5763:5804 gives -1.18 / 5.14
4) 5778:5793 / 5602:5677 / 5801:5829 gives -0.22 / 4.92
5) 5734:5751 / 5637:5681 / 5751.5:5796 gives -1.35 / 5.11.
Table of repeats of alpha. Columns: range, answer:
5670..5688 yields 4.17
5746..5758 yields 4.929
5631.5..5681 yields 3.151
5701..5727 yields 3.8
